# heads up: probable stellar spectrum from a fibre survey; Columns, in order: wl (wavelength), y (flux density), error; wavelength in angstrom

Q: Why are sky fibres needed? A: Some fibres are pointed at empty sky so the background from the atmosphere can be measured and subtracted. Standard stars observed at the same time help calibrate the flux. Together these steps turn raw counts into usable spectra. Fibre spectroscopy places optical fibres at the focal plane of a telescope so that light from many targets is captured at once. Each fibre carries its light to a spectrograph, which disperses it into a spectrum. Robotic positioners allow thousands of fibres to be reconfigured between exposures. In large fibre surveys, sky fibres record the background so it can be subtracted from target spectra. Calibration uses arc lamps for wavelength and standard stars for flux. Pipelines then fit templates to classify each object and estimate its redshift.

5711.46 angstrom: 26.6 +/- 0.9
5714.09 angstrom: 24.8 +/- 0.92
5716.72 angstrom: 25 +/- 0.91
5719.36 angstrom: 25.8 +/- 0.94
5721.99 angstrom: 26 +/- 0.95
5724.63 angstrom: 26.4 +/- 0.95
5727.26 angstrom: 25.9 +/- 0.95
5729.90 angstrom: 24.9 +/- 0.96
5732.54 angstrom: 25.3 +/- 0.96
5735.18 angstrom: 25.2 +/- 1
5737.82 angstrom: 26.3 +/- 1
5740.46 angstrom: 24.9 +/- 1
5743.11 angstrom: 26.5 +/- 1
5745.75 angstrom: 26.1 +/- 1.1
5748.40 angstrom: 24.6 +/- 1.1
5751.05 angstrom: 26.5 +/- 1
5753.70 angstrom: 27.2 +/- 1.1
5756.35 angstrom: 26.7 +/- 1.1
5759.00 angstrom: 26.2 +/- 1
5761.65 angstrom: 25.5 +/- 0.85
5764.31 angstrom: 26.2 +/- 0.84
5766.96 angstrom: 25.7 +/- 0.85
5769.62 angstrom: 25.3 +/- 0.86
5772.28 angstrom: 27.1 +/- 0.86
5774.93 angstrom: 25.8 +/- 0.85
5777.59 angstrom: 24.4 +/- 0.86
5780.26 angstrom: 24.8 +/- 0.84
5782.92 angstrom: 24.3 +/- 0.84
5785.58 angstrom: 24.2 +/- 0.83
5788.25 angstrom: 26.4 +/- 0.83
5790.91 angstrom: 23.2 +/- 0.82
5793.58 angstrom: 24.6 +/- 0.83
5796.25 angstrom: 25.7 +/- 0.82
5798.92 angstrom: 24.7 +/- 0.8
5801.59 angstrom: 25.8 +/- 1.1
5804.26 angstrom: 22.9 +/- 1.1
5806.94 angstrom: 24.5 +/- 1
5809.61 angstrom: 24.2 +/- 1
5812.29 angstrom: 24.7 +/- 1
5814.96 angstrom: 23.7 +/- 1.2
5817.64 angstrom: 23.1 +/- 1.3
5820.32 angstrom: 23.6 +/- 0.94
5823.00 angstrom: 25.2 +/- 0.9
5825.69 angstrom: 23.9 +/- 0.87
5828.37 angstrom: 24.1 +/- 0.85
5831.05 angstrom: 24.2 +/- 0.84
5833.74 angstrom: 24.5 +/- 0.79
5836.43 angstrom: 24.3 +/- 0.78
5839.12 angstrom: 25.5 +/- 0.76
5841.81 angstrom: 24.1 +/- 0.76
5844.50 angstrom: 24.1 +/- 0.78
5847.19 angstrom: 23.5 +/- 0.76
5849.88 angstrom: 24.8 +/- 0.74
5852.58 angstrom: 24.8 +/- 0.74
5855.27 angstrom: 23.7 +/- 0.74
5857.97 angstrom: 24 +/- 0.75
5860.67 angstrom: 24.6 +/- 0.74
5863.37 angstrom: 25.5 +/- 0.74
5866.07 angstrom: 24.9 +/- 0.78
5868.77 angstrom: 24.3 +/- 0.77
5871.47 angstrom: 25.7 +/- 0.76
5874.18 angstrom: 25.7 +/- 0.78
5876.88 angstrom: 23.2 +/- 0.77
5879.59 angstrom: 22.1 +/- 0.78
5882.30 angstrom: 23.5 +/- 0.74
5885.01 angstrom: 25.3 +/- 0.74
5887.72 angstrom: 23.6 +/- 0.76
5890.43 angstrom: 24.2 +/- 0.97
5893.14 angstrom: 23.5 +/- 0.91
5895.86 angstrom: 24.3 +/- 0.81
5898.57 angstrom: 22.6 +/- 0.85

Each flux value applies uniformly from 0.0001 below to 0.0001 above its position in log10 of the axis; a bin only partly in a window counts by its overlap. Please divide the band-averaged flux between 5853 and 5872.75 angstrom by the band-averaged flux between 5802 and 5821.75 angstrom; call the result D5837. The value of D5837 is 1.03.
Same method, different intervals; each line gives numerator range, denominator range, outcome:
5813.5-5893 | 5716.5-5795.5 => 0.95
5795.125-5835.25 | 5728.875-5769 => 0.94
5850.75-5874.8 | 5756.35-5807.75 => 0.98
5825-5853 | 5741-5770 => 0.94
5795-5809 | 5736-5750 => 0.96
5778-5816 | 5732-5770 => 0.95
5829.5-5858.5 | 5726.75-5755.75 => 0.94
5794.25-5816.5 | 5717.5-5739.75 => 0.95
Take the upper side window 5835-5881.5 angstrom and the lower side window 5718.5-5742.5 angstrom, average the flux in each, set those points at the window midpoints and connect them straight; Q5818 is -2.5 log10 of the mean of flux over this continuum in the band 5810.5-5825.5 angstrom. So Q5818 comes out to 0.03 mag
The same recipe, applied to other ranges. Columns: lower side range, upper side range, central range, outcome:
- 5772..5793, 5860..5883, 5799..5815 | 0.02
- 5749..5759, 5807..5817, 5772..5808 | 0.01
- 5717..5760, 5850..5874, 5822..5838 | 0.03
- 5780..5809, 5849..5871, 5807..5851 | 0.02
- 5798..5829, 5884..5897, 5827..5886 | -0.01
